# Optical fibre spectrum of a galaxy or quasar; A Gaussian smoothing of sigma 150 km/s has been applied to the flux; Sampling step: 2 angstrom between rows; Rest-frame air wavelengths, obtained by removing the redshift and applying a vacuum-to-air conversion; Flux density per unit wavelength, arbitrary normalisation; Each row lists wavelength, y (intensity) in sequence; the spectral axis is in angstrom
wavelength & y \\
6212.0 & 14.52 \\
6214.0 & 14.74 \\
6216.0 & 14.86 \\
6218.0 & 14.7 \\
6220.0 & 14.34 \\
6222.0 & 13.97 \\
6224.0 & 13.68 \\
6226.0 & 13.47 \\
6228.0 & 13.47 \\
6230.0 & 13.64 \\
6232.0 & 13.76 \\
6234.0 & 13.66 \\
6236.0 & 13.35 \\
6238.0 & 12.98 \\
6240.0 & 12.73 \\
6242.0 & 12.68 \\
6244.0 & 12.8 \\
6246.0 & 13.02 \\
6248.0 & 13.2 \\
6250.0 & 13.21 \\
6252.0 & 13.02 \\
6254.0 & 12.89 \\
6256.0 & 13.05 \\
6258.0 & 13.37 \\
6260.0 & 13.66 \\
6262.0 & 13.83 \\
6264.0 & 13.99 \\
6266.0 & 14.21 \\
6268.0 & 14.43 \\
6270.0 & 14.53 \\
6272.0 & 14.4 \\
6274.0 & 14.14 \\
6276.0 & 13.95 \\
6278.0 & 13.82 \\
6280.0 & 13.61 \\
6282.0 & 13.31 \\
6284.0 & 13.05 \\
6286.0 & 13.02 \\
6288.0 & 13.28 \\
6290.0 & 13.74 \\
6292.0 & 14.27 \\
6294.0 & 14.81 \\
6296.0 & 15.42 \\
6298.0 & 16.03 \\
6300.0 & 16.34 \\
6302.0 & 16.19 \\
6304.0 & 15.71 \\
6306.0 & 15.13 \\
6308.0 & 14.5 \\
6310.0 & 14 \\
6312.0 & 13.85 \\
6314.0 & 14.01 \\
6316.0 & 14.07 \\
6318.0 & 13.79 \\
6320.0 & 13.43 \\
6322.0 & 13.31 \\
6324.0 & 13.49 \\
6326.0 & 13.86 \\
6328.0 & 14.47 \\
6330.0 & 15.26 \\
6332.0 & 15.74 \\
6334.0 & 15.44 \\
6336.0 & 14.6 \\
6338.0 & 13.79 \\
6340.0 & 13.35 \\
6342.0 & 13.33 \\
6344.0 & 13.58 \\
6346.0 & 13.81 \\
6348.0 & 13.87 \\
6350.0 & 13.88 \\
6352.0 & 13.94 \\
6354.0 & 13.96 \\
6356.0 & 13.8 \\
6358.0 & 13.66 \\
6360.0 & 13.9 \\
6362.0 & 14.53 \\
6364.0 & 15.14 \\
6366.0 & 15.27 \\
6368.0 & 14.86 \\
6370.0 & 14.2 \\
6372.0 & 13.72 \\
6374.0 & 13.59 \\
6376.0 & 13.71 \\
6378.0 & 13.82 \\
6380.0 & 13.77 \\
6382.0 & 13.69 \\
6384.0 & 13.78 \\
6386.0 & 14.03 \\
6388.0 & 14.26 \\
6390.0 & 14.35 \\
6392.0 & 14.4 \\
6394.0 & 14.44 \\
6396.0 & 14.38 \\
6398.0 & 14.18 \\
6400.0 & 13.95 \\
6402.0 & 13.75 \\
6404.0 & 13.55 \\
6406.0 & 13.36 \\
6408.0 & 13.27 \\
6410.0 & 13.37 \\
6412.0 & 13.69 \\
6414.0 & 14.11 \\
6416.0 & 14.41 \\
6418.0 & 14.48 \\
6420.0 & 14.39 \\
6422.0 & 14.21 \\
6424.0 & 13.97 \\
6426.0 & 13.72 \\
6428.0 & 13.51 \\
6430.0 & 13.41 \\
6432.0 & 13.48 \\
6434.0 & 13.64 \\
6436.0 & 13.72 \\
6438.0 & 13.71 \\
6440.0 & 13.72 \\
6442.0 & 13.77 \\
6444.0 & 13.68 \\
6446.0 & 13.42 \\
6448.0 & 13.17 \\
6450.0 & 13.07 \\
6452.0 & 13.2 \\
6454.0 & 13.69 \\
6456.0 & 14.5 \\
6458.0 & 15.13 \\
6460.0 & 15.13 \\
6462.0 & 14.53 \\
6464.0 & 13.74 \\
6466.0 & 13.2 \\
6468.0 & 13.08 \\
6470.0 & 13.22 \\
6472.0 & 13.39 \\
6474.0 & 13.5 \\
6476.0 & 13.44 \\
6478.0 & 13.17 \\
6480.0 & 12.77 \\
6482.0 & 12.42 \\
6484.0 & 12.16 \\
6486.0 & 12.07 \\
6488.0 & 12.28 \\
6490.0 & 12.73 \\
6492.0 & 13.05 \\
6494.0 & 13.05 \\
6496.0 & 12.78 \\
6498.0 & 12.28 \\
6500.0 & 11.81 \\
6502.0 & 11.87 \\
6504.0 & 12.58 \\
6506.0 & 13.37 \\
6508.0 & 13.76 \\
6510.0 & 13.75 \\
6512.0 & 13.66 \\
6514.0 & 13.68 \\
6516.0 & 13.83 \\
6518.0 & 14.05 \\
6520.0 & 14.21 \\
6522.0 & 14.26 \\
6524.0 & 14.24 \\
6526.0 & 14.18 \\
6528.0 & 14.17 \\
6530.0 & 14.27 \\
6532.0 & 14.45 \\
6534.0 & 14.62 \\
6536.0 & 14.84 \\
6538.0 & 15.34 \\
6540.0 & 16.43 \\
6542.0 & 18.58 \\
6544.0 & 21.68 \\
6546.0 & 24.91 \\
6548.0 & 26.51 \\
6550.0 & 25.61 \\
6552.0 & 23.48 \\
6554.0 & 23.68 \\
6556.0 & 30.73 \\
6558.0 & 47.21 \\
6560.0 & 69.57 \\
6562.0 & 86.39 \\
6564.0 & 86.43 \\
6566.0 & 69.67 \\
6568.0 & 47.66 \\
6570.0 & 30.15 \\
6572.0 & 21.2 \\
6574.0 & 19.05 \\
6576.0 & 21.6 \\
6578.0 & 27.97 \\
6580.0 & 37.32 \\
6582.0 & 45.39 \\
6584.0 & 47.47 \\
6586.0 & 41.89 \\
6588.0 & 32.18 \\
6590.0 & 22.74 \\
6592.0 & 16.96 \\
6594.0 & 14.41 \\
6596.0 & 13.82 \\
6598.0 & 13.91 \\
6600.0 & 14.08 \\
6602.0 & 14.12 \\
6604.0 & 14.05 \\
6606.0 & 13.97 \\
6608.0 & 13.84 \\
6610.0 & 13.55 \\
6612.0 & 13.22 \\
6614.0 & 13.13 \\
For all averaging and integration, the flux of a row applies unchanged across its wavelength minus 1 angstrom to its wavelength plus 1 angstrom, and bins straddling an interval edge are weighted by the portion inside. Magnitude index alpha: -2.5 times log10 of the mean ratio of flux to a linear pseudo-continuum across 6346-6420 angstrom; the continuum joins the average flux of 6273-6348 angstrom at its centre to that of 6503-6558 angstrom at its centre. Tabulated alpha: 0.10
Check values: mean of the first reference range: 14.3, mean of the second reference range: 17.8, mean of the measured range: 14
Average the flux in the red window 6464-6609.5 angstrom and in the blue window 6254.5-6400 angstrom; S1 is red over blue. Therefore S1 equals 1.55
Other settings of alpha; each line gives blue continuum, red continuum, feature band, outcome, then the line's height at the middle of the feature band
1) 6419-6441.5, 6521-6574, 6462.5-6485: 0.45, 20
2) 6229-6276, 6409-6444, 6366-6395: -0.03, 13.8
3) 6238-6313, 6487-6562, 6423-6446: 0.26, 17.4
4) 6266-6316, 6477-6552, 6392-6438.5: 0.06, 14.7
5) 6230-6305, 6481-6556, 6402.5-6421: 0.08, 14.9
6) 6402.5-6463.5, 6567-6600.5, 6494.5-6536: 0.49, 21.4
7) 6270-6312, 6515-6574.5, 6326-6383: 0.26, 18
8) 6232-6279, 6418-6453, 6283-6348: -0.06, 13.6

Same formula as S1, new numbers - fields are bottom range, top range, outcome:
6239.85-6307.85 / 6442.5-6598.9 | 1.53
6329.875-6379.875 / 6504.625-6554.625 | 1.18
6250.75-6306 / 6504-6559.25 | 1.31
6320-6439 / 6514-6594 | 2.09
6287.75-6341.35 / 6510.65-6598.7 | 1.92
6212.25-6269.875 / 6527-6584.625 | 2.41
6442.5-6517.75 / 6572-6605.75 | 1.84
